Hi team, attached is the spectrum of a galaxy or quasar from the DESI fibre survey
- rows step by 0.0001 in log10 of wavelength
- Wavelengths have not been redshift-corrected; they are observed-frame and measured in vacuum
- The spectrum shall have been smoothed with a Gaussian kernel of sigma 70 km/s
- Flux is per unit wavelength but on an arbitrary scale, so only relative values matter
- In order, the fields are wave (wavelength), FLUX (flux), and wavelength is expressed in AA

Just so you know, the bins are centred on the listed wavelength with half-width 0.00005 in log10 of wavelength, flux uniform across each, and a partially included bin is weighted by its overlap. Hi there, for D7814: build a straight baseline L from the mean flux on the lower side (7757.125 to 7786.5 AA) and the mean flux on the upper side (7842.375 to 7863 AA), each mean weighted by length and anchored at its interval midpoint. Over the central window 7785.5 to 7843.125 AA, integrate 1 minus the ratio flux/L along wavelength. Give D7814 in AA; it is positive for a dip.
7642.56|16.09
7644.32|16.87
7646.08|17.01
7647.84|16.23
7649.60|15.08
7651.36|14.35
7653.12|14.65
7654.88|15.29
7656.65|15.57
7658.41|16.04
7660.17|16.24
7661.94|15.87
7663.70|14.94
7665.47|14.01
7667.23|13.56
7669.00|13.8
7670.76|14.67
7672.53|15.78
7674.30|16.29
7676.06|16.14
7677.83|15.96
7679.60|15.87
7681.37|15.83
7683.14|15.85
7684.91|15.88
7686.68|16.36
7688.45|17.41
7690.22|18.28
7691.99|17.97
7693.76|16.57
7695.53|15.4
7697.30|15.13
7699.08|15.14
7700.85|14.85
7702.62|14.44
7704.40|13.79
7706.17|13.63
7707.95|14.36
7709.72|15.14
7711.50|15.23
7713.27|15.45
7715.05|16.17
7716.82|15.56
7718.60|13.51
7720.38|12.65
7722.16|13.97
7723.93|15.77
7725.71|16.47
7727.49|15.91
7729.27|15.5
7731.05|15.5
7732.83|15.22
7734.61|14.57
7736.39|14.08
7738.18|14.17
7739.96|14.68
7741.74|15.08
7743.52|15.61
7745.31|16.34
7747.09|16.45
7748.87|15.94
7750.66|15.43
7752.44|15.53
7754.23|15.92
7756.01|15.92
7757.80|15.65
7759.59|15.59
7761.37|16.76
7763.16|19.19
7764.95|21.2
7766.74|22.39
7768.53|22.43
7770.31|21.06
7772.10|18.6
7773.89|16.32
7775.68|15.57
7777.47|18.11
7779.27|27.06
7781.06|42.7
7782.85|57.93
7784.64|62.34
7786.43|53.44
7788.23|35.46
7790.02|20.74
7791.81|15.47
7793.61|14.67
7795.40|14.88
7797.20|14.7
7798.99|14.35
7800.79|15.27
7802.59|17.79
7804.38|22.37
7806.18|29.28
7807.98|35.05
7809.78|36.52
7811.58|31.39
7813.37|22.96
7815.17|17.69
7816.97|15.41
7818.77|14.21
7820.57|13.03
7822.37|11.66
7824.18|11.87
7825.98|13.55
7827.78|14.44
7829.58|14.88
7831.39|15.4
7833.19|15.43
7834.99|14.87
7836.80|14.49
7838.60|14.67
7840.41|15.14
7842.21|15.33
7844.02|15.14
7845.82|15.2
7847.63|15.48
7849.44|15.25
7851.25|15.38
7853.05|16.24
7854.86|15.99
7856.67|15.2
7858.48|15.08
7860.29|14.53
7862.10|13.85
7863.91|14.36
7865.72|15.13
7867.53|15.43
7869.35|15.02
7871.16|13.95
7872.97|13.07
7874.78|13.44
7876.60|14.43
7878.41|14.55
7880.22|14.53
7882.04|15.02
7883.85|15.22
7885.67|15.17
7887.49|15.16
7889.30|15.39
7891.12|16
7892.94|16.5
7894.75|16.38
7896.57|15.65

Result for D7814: 3.8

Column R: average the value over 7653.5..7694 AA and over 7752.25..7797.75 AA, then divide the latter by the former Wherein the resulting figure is 1.55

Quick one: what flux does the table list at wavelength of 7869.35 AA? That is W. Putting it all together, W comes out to 15.02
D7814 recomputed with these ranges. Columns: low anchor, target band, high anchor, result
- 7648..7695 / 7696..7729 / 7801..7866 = 2.58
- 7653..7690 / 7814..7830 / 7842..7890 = 0.90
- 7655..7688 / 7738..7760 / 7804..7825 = 3.85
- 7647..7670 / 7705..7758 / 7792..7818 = 8.84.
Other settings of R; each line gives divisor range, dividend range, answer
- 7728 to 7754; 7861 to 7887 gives 0.95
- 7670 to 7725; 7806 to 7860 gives 1.12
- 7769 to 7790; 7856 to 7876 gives 0.44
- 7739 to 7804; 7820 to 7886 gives 0.67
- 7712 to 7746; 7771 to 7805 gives 1.74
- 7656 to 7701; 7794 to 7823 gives 1.29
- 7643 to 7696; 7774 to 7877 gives 1.26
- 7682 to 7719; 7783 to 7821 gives 1.63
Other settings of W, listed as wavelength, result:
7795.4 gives 14.88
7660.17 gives 16.24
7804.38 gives 22.37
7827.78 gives 14.44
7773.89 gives 16.32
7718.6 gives 13.51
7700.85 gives 14.85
